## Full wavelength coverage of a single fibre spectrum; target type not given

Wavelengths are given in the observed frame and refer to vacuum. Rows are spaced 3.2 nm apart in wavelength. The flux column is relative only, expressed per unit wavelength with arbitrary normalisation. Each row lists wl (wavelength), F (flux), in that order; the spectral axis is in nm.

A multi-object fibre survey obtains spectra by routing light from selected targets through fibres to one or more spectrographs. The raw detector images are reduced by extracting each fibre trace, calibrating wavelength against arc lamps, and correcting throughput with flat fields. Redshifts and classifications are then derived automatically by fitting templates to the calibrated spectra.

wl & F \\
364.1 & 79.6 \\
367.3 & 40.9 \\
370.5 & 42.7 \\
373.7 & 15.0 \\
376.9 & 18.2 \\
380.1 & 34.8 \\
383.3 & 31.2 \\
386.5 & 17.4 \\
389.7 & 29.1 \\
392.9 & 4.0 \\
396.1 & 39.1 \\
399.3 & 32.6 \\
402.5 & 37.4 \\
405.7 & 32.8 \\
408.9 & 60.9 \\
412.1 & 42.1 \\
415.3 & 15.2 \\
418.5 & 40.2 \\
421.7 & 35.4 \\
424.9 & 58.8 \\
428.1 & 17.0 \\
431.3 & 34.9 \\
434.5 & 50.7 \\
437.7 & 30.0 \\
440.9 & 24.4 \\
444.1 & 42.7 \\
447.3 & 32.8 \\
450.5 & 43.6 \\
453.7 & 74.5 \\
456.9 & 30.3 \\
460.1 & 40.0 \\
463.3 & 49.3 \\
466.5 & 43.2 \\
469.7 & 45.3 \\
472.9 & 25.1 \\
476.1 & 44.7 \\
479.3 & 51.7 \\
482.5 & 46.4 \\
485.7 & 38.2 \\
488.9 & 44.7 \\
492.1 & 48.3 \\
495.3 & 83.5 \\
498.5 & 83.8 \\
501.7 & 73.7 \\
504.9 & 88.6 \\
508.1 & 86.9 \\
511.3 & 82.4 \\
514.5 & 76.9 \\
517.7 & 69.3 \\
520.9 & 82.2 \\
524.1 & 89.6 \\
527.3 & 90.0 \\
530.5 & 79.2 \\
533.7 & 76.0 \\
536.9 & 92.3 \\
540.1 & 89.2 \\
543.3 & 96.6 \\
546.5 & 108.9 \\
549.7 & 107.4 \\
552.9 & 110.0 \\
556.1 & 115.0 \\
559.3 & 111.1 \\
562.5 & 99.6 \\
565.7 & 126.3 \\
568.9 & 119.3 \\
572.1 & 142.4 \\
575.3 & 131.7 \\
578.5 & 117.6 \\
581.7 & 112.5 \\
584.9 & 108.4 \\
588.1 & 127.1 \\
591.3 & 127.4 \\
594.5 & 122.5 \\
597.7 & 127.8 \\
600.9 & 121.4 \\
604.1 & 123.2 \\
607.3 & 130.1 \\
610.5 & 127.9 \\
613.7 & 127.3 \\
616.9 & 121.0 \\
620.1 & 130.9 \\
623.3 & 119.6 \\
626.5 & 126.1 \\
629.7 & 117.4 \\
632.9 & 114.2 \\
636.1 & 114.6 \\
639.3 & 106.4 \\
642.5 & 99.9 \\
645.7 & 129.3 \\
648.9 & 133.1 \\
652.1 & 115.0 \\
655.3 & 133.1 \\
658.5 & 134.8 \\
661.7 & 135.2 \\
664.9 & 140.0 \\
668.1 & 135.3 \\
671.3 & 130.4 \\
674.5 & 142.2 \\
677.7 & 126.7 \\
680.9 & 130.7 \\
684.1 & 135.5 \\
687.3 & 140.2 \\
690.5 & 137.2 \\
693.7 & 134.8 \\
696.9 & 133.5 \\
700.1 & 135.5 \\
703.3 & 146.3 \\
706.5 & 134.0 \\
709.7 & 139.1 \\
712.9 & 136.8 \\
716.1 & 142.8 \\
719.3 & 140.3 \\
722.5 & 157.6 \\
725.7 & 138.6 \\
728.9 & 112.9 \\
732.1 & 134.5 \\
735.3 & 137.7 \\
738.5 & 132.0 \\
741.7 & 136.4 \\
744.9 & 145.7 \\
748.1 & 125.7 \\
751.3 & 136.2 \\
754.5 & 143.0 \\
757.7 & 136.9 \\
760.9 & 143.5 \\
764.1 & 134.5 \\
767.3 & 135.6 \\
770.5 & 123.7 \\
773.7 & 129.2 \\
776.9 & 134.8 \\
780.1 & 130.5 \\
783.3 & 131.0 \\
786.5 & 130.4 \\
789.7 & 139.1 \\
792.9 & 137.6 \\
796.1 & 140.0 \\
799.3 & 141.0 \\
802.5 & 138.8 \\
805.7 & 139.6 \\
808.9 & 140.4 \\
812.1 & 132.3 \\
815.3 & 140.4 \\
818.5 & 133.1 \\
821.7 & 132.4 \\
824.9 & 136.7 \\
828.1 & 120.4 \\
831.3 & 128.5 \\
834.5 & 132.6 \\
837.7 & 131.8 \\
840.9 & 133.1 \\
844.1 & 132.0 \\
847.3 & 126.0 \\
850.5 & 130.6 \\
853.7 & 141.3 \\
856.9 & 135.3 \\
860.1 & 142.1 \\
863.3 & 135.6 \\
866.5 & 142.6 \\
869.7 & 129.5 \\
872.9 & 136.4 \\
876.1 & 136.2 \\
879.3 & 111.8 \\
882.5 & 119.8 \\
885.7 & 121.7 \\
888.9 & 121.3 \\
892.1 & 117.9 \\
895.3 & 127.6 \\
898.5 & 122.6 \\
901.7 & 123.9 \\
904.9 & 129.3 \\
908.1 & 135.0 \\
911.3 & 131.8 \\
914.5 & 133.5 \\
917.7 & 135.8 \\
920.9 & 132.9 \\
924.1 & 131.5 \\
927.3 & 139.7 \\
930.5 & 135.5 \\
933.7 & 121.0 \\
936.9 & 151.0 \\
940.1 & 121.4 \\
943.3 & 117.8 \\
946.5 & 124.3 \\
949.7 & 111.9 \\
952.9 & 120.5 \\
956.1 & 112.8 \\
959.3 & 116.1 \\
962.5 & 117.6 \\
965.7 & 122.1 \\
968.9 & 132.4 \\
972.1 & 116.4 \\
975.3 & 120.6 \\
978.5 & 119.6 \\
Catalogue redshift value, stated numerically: 0.24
